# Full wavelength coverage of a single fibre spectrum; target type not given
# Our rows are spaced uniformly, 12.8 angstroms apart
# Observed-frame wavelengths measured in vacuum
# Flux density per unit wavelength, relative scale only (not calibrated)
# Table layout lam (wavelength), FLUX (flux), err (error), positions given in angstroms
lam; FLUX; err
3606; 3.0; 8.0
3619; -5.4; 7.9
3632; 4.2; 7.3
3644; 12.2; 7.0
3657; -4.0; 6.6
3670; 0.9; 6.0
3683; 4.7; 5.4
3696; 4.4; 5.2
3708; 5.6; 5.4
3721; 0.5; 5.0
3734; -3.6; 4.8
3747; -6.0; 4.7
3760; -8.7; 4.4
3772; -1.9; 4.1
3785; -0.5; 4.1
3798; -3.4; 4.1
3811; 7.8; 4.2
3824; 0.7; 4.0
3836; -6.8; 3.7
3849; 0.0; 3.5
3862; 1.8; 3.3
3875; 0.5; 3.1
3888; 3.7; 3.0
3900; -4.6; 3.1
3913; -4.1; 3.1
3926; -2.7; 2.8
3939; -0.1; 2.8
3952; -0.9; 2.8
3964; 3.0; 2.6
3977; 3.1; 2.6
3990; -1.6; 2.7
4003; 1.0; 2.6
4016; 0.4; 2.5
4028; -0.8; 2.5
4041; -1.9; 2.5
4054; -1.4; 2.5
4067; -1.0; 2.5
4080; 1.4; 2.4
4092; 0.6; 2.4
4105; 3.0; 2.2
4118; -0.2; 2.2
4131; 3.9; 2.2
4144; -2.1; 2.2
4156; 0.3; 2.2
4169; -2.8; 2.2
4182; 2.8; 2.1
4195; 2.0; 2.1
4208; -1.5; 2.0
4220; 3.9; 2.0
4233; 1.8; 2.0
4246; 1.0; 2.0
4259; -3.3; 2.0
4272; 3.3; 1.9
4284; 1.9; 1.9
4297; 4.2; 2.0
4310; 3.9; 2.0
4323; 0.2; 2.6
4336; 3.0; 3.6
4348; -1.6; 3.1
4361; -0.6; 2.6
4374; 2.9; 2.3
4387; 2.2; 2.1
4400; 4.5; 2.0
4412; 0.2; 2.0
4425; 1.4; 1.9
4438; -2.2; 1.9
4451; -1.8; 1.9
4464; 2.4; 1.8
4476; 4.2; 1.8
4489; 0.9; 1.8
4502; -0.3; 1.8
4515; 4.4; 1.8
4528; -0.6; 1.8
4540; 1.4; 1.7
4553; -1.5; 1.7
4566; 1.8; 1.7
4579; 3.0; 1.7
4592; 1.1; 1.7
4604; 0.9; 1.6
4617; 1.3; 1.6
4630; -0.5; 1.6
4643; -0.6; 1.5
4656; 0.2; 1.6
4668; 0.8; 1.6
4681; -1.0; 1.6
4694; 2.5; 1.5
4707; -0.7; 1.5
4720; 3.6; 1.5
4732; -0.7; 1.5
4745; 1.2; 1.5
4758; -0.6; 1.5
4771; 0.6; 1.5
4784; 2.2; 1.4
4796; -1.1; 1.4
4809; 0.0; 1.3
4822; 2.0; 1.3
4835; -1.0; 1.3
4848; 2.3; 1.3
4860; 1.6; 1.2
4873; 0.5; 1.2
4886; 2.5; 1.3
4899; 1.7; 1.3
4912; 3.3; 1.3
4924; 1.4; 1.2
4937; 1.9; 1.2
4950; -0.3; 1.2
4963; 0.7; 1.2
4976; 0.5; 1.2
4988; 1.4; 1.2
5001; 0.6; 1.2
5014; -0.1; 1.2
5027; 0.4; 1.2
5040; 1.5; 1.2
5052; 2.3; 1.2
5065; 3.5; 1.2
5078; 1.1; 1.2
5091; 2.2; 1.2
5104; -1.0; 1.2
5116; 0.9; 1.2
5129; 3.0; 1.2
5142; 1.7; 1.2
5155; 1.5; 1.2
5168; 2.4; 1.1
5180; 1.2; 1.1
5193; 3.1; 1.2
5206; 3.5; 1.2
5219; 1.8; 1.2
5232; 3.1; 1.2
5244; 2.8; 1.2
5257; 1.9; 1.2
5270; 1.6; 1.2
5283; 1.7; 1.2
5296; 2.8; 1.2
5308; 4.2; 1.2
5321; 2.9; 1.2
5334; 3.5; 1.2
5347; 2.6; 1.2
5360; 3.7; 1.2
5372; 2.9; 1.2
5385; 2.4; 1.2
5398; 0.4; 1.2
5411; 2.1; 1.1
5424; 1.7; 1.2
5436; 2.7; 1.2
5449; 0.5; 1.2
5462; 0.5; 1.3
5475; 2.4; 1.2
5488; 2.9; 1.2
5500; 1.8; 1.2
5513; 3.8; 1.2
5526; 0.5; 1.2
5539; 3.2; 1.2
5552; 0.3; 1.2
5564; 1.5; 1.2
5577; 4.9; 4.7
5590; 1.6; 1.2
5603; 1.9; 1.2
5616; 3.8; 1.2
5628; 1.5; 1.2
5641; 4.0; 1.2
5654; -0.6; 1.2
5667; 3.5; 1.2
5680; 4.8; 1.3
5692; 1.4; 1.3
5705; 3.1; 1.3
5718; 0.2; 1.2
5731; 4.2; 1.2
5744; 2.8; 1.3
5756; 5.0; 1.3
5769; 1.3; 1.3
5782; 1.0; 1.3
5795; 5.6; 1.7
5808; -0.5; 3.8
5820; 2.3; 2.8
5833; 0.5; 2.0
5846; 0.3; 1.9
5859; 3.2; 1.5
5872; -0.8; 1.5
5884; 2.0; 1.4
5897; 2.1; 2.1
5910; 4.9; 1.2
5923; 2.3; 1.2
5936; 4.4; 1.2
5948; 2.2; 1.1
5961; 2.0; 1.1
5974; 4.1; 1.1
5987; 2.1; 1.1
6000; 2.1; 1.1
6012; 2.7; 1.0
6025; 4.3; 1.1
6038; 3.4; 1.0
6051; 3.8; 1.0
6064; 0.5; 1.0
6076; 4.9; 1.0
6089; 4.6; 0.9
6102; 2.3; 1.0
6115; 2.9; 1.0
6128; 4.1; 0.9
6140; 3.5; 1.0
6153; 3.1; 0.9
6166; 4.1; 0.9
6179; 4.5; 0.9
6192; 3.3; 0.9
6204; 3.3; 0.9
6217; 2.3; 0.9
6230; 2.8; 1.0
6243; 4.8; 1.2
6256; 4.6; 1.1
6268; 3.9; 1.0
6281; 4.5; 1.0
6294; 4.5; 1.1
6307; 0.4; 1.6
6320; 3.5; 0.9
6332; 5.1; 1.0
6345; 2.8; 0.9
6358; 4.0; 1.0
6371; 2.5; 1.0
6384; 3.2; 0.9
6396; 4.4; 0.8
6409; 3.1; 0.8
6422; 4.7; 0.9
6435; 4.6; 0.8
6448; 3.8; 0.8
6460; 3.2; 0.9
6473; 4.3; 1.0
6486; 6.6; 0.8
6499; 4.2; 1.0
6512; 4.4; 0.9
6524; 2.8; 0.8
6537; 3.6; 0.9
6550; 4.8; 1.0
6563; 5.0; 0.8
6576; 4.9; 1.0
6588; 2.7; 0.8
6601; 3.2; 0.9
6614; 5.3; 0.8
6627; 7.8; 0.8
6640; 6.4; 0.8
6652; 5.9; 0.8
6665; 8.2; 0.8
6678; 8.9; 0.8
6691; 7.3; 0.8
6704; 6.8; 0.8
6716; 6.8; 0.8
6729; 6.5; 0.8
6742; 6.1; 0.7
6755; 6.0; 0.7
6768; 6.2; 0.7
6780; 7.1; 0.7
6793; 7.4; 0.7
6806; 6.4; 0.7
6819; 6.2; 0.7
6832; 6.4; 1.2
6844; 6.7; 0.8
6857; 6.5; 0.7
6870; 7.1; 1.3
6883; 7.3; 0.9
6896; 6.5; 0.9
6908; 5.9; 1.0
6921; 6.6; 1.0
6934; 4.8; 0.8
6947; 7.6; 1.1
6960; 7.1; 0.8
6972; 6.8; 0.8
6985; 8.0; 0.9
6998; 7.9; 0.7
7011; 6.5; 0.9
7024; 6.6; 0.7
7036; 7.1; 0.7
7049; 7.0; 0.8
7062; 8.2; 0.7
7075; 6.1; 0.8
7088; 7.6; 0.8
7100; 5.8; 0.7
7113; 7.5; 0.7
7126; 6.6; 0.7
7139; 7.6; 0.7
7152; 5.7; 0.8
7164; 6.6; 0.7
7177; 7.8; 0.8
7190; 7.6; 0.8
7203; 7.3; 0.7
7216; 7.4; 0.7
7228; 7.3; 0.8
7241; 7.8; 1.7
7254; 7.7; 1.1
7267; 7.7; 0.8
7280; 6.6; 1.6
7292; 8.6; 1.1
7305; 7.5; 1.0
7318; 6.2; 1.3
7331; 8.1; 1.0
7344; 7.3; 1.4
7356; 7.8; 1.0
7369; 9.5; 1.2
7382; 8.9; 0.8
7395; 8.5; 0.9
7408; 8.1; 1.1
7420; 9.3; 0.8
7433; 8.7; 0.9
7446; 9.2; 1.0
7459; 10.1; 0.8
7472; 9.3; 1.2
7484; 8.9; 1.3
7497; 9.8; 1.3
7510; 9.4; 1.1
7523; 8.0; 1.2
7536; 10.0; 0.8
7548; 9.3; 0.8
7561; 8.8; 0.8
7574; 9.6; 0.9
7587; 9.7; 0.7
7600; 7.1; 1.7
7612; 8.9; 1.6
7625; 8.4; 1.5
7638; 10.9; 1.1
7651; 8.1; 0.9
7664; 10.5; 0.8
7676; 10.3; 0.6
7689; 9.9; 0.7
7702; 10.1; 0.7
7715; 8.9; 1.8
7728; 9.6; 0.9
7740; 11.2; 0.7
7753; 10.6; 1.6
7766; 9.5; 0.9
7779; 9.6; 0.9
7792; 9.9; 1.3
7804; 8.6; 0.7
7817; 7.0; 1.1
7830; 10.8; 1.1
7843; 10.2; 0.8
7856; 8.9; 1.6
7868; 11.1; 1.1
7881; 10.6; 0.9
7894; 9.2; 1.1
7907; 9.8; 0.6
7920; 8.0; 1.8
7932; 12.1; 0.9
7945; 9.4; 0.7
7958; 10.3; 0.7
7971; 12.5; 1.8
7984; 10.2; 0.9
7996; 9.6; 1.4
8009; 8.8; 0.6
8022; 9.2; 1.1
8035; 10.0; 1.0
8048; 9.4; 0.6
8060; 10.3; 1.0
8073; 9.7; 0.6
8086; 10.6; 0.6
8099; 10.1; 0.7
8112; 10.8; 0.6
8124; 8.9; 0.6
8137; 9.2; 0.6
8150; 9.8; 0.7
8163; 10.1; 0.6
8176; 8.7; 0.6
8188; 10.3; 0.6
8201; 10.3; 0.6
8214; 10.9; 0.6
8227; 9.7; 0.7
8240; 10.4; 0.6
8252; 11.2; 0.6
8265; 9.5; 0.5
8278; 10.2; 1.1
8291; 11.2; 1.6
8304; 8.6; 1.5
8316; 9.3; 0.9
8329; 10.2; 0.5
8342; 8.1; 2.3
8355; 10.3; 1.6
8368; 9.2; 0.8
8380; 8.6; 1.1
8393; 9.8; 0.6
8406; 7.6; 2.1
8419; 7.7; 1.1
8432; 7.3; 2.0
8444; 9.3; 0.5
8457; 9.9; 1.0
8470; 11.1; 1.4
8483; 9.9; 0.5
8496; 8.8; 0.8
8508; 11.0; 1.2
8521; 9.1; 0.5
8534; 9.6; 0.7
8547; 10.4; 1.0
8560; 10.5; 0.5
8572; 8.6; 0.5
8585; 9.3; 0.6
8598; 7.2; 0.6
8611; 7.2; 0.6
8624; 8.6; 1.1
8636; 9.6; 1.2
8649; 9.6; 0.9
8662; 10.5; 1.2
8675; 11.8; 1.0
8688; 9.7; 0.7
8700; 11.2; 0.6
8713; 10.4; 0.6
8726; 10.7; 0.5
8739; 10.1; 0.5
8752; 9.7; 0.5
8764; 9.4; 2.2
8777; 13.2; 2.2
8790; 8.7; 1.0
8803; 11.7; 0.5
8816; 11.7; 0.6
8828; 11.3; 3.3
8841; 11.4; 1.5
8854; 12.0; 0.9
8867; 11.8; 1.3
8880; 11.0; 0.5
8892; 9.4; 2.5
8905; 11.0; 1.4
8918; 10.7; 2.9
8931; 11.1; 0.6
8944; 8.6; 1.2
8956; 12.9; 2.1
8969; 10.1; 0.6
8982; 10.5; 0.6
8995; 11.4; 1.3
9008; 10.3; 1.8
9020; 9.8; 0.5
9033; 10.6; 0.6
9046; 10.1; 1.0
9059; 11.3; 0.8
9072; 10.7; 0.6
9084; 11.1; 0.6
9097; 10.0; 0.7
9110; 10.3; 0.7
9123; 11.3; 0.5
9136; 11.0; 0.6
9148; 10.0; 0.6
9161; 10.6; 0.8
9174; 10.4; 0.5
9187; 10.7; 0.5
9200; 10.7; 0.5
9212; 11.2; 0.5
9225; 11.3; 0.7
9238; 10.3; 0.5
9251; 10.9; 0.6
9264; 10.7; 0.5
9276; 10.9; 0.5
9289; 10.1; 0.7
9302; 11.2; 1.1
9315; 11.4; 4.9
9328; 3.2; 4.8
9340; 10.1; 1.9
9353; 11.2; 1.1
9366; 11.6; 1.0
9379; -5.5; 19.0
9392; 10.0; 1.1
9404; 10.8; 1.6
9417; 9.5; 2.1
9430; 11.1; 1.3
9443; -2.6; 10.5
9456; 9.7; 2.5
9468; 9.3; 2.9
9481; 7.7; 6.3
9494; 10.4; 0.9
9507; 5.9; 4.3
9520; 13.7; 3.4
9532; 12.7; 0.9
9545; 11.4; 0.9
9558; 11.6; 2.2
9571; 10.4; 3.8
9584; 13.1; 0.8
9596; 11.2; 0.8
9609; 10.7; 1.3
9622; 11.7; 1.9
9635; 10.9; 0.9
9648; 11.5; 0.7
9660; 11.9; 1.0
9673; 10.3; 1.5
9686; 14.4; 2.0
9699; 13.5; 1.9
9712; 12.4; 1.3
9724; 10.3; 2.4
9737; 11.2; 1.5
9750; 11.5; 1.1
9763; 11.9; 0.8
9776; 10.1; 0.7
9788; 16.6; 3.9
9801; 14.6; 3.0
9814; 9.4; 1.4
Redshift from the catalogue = 0.66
